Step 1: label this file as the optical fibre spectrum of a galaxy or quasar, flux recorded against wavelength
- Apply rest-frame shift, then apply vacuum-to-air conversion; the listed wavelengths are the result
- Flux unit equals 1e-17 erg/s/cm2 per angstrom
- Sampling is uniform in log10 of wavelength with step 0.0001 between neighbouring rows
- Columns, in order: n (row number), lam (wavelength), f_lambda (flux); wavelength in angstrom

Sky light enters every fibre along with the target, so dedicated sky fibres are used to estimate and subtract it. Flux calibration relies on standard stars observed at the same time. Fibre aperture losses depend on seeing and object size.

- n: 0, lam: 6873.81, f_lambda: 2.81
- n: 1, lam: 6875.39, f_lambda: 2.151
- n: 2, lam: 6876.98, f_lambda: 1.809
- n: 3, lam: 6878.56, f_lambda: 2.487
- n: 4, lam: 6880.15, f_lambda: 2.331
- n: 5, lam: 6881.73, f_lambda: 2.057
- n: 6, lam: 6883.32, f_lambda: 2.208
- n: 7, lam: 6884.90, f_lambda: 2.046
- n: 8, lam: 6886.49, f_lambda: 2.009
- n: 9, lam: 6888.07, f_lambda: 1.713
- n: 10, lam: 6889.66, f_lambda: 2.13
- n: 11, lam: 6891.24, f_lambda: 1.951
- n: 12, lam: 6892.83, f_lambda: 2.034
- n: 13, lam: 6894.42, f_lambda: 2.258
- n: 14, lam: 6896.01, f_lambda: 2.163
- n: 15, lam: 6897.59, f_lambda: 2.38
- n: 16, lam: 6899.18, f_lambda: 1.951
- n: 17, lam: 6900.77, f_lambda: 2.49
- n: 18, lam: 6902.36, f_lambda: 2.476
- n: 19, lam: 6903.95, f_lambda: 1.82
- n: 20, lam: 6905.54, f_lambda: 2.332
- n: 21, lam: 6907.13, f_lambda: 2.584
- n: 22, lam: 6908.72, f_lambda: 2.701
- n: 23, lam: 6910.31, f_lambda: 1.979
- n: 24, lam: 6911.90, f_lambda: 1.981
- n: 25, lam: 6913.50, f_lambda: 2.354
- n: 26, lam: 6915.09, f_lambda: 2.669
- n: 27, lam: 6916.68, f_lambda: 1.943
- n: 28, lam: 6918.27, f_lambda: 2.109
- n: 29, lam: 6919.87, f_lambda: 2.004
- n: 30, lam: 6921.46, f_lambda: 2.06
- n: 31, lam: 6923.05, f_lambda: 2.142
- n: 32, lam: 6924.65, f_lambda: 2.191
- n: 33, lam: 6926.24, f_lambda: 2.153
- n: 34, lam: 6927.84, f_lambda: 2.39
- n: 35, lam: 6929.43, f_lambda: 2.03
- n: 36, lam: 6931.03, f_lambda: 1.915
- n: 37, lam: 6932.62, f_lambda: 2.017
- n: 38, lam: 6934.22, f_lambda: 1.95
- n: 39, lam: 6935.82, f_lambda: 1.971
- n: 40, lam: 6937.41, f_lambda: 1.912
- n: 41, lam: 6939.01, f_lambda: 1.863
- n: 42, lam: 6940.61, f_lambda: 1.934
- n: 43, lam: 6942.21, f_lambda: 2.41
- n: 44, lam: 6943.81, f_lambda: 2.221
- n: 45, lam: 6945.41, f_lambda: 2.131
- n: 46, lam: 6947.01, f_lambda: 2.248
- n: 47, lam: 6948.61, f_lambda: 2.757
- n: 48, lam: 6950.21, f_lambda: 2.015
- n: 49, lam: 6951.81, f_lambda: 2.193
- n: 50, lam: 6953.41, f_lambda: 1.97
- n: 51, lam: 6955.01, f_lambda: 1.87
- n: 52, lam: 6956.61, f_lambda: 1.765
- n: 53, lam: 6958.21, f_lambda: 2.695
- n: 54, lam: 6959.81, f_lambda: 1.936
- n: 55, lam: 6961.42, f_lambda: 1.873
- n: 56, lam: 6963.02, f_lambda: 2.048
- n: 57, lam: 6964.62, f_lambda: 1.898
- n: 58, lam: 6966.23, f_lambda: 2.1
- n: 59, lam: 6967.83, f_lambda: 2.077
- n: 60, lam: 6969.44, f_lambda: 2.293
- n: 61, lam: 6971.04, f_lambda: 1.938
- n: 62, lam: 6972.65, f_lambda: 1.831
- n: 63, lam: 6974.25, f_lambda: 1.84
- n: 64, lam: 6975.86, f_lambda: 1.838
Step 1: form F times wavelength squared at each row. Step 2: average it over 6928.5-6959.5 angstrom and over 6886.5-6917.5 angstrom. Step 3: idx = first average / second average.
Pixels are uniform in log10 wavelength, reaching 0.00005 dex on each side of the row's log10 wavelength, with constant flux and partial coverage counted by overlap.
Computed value 0.96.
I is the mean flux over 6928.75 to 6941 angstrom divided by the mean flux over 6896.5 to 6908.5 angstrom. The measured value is 0.8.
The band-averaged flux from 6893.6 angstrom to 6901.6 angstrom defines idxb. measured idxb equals 2.25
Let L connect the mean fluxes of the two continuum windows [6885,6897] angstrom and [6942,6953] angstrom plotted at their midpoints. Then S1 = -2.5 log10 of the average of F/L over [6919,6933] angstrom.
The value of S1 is 0.04 mag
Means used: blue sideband 2.04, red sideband 2.26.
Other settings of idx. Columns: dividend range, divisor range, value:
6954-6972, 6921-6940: 1.01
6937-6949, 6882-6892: 1.10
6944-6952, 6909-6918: 1.04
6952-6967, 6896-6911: 0.90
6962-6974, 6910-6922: 0.95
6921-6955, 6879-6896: 1.03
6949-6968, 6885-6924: 0.96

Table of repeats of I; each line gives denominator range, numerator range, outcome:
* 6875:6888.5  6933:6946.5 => 0.98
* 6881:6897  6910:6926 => 1.04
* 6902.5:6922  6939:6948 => 0.98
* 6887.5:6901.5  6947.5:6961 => 1.01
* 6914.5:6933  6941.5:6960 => 1.03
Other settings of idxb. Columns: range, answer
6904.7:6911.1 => 2.4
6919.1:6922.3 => 2.04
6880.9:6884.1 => 2.13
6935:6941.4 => 1.92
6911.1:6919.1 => 2.21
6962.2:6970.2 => 2.08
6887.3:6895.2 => 2.02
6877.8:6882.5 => 2.29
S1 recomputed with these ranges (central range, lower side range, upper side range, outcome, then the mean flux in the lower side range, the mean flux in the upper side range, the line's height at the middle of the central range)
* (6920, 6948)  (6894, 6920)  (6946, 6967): 0.040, 2.25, 2.11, 2.17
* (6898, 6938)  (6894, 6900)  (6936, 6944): -0.024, 2.19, 2.05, 2.12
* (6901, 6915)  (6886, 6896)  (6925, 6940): -0.140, 2.03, 2.03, 2.03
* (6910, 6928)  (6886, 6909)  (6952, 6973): -0.011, 2.19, 2.03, 2.14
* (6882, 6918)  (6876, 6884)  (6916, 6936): -0.029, 2.17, 2.07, 2.13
